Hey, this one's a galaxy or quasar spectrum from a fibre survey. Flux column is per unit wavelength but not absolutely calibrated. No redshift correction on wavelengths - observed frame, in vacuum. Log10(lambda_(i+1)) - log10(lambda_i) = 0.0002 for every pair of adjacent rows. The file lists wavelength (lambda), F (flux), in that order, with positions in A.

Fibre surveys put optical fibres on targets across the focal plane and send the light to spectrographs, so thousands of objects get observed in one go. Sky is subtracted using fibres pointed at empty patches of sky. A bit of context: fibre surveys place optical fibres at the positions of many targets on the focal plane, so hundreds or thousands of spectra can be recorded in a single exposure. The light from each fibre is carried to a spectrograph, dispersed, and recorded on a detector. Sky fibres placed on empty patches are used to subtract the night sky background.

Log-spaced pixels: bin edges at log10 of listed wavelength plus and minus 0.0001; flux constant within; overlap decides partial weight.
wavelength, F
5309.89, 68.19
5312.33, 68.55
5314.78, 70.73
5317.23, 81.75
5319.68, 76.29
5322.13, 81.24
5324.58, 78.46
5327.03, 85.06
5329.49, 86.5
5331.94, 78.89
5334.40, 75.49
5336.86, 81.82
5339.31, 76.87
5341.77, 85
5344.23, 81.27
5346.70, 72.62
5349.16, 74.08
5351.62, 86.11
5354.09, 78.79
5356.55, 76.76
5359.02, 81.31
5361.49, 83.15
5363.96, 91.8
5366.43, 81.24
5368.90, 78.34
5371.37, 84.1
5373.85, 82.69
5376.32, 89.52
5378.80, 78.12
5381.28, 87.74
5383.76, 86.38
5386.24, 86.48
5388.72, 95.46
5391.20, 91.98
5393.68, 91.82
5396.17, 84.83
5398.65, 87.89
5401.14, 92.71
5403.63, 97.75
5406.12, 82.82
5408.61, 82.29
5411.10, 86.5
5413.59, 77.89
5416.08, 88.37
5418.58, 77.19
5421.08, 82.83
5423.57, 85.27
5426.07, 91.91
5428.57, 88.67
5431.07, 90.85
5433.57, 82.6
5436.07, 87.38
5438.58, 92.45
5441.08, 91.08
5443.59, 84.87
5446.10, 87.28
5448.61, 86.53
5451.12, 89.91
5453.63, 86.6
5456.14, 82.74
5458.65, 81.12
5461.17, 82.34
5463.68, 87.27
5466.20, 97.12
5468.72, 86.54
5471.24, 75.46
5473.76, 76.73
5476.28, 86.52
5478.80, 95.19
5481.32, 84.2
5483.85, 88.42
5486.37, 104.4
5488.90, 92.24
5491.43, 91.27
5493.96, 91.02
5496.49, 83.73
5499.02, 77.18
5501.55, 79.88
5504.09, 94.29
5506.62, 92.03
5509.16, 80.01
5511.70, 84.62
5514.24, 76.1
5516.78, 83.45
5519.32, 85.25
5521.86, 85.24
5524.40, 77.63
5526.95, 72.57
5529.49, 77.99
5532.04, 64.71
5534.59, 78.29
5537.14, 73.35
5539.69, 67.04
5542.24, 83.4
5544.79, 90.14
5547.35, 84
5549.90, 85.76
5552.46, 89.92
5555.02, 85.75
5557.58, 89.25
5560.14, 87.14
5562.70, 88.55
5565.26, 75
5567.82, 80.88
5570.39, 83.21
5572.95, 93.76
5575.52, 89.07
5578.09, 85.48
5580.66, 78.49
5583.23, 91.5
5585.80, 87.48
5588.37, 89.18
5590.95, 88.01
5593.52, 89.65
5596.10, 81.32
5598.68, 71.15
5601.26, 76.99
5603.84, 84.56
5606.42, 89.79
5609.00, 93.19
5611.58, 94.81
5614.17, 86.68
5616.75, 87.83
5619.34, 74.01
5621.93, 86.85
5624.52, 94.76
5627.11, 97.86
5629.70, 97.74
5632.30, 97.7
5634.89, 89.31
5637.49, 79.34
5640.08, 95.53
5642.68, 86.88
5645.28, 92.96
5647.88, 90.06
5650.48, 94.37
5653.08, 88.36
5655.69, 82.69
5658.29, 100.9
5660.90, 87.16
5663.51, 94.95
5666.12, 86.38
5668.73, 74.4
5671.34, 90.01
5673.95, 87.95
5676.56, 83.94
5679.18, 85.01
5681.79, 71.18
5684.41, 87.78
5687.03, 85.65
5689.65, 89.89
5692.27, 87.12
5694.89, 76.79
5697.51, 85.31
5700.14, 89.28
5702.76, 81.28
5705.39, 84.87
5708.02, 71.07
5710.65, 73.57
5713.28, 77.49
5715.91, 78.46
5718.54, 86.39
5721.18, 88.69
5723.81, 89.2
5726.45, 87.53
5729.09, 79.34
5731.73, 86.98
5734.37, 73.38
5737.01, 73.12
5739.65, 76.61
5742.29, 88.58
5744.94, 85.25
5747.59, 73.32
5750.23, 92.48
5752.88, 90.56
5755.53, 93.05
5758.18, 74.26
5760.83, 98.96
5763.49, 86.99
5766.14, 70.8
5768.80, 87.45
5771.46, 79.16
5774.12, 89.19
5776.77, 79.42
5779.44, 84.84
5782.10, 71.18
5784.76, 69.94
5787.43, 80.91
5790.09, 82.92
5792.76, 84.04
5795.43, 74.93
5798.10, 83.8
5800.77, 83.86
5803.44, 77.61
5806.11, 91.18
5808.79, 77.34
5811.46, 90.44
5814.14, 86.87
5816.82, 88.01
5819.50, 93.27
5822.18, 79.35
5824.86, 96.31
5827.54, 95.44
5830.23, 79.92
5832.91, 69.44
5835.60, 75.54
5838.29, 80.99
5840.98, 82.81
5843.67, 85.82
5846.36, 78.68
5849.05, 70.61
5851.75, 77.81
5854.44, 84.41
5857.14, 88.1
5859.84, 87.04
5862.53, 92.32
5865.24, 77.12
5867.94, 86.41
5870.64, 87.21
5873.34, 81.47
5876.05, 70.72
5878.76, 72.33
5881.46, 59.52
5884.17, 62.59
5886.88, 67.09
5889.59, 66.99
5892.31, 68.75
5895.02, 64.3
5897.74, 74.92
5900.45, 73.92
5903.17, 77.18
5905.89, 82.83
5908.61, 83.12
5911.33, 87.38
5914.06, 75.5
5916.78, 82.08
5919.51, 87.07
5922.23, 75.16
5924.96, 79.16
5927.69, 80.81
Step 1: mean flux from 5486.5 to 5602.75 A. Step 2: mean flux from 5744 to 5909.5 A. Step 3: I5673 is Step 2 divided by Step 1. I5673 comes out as 0.96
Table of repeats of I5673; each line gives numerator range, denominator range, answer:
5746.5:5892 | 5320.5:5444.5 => 0.96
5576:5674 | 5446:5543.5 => 1.05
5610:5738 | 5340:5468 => 1.01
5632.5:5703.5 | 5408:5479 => 1.01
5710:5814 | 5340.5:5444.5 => 0.97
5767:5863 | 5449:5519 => 0.96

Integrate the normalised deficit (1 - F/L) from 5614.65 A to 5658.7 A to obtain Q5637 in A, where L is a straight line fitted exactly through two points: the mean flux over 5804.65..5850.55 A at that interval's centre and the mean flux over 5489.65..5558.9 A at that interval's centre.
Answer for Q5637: -3.9 A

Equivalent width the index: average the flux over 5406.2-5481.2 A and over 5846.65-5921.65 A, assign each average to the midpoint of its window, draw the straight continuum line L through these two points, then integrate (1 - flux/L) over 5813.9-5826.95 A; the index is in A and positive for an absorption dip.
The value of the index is -1.78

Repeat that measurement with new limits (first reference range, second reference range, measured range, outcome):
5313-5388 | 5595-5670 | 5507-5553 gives 3.0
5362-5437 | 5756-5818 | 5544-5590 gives -0.9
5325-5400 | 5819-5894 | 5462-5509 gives -3.1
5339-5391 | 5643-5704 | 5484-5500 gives -1.1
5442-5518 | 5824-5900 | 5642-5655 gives -1.2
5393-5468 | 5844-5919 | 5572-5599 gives -0.9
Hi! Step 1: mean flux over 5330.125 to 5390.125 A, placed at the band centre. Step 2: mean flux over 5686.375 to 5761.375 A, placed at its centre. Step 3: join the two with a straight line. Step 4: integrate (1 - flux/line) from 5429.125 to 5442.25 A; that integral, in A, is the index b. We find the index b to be -1.01 A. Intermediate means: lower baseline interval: 82.3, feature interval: 88.9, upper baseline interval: 83.2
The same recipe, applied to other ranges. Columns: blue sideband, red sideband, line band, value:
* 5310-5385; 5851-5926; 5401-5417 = -1.3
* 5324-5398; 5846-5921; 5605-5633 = -3.7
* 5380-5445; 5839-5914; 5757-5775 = -0.9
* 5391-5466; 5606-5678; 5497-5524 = 1.3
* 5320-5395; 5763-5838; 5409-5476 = -2.3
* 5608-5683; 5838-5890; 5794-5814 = -0.5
